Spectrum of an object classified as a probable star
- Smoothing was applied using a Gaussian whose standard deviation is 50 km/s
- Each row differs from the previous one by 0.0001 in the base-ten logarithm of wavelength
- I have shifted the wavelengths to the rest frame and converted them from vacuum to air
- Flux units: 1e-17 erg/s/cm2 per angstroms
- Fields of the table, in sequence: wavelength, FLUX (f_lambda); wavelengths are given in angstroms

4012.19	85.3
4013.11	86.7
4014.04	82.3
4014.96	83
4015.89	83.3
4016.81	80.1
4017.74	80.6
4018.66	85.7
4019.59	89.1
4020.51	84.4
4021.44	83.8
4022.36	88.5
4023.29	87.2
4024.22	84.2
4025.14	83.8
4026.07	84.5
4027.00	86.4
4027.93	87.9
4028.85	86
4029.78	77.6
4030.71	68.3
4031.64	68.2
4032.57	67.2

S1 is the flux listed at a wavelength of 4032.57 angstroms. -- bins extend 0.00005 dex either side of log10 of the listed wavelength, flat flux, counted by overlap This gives 67.2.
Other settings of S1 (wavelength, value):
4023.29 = 87.2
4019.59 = 89.1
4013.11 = 86.7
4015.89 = 83.3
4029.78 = 77.6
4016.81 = 80.1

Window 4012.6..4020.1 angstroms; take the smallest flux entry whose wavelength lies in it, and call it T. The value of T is 80.1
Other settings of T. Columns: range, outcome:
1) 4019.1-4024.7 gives 83.8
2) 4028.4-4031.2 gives 68.3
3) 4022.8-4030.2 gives 77.6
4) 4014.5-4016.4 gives 83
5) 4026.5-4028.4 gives 86.4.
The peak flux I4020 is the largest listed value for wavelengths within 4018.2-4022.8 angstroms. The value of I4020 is 89.1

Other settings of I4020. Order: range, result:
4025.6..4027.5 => 86.4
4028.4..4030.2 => 86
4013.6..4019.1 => 85.7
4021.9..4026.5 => 88.5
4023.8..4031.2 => 87.9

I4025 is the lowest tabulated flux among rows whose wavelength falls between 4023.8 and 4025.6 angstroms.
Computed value 83.8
